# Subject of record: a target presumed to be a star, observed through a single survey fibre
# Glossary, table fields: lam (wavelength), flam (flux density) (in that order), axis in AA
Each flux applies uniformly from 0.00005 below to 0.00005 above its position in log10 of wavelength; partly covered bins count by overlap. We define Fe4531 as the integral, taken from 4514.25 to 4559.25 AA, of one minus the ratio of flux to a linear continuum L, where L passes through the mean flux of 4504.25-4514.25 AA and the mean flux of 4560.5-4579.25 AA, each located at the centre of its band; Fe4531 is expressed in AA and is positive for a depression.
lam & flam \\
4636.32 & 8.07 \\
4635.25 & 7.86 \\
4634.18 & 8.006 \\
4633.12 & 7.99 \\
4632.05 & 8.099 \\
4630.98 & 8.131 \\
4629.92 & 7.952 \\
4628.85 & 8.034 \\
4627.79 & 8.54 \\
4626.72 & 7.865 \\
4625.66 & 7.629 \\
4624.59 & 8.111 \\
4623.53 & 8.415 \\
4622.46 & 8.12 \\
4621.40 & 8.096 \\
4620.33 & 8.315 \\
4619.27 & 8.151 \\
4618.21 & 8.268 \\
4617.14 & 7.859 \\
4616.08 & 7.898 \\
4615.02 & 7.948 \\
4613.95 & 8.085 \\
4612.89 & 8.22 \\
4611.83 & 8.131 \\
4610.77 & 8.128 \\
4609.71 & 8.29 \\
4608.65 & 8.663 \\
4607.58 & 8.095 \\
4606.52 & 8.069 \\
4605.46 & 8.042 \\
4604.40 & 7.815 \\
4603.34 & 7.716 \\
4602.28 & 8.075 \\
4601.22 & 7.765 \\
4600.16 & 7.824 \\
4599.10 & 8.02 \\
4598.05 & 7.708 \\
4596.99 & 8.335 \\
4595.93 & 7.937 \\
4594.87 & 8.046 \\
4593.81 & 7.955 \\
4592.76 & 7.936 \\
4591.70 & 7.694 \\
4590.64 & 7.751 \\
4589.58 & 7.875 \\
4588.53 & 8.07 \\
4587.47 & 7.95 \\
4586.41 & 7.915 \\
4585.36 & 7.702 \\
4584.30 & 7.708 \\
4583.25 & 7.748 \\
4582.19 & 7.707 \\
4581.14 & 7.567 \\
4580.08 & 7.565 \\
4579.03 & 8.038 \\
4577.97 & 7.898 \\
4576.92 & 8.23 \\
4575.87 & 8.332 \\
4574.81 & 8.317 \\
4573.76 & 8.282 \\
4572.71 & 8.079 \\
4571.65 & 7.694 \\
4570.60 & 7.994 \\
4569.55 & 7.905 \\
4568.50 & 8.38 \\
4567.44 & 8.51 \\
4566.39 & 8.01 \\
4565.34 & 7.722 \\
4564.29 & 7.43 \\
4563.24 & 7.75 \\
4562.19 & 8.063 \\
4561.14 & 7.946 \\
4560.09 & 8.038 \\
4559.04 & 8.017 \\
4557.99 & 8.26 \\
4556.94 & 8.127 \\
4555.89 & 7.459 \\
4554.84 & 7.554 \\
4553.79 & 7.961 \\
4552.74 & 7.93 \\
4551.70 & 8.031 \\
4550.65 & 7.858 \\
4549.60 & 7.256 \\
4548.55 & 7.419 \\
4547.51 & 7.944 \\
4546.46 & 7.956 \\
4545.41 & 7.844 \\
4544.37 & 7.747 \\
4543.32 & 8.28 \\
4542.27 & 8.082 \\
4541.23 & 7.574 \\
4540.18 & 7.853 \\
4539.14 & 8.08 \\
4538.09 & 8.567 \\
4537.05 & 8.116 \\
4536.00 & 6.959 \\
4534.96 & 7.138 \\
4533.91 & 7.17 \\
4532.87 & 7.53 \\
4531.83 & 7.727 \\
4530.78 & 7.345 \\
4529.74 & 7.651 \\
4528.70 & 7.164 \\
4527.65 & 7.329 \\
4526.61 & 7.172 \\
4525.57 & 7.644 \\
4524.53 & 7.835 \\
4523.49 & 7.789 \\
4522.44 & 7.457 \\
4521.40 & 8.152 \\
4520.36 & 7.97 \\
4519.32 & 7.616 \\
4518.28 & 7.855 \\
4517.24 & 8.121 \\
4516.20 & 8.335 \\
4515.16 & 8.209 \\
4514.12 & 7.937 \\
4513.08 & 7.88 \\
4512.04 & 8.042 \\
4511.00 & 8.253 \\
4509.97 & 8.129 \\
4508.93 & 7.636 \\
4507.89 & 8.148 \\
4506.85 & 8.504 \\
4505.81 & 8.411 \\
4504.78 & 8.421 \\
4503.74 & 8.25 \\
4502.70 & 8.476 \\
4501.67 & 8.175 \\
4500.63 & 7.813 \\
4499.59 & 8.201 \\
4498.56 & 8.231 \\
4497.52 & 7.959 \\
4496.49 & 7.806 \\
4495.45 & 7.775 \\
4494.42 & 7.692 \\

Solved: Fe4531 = 1.8 AA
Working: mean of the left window 8.15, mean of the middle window 7.77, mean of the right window 8.03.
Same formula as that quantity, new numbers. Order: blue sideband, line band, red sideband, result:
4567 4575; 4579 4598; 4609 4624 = 0.66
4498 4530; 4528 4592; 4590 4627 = 1.21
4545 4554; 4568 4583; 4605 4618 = -0.12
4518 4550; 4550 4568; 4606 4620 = -0.20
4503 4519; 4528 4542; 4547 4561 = 0.63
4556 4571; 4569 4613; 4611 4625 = 0.50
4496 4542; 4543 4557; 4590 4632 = 0.25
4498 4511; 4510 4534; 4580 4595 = 1.05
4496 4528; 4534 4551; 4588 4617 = 0.48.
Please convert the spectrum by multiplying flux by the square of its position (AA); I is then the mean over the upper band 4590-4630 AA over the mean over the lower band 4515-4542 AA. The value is 1.08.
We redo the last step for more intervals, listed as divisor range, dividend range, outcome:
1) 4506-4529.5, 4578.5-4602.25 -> 1.03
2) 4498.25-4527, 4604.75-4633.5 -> 1.06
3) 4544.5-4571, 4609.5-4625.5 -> 1.06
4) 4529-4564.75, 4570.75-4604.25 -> 1.04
